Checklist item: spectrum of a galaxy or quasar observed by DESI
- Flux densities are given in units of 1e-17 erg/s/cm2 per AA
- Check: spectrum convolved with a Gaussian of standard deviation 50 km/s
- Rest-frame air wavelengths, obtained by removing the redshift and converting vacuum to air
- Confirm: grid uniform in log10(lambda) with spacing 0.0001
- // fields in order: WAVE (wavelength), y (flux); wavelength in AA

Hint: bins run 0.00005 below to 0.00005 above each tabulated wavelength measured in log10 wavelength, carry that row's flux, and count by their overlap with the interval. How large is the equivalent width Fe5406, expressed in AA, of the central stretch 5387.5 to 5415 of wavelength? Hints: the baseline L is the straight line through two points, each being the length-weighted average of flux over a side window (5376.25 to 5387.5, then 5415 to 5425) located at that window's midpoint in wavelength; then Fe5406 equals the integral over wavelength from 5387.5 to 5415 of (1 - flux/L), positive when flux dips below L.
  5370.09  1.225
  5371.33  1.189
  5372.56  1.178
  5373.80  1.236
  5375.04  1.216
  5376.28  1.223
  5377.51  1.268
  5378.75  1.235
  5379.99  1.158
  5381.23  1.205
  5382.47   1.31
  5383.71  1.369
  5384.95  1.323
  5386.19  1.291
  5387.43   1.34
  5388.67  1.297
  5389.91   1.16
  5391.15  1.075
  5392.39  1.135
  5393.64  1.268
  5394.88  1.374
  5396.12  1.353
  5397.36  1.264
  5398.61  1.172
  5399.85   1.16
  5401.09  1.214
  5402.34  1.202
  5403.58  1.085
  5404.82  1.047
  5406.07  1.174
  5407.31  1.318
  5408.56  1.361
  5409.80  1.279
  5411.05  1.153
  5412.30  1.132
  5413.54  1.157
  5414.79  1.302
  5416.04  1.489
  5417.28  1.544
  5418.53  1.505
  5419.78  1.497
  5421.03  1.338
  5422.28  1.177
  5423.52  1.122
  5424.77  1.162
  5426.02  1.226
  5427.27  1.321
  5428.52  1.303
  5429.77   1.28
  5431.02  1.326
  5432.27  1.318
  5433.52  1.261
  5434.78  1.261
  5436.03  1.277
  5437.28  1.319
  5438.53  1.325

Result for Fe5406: 2.1 AA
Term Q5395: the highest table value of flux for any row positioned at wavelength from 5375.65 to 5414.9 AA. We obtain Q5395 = 1.374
